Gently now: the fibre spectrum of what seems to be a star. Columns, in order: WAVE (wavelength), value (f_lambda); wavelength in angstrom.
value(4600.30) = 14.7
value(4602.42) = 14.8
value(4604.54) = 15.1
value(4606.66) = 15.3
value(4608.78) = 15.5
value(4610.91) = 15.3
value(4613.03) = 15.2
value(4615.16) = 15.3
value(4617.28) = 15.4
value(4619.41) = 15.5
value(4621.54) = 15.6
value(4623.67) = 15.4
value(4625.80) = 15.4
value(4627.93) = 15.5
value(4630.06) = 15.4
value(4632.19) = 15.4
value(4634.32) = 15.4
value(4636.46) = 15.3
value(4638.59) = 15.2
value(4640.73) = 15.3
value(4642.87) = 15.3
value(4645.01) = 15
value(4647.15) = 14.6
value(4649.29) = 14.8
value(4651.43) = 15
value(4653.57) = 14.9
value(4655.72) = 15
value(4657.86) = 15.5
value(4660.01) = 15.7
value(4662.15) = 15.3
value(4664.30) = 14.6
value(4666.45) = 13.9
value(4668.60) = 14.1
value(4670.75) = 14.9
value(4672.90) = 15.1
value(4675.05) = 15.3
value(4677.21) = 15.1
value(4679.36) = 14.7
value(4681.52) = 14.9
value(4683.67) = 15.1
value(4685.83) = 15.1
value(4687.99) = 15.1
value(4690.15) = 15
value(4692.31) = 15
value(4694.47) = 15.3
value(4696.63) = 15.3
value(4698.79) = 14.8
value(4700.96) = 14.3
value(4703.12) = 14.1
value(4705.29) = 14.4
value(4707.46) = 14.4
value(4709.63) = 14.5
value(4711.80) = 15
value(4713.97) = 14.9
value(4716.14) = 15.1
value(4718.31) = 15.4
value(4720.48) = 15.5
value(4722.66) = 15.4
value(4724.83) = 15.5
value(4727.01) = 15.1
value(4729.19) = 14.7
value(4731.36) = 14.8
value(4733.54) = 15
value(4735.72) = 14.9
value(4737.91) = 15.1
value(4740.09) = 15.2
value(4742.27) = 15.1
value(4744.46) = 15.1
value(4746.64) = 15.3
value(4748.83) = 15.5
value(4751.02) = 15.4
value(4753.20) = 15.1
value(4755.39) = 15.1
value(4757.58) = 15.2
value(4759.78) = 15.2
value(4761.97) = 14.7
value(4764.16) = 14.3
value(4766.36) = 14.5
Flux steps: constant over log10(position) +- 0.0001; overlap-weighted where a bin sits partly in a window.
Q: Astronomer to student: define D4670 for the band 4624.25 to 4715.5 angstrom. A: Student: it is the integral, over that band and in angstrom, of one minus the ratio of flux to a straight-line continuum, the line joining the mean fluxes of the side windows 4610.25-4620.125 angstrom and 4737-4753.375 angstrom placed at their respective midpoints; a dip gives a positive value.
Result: 1.92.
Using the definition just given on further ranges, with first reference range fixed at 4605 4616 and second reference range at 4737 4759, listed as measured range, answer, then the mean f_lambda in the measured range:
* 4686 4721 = 0.8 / 14.9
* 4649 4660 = 0.1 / 15.1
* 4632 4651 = 0.2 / 15.1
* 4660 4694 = 0.8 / 14.9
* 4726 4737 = 0.2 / 14.9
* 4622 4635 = -0.1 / 15.4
